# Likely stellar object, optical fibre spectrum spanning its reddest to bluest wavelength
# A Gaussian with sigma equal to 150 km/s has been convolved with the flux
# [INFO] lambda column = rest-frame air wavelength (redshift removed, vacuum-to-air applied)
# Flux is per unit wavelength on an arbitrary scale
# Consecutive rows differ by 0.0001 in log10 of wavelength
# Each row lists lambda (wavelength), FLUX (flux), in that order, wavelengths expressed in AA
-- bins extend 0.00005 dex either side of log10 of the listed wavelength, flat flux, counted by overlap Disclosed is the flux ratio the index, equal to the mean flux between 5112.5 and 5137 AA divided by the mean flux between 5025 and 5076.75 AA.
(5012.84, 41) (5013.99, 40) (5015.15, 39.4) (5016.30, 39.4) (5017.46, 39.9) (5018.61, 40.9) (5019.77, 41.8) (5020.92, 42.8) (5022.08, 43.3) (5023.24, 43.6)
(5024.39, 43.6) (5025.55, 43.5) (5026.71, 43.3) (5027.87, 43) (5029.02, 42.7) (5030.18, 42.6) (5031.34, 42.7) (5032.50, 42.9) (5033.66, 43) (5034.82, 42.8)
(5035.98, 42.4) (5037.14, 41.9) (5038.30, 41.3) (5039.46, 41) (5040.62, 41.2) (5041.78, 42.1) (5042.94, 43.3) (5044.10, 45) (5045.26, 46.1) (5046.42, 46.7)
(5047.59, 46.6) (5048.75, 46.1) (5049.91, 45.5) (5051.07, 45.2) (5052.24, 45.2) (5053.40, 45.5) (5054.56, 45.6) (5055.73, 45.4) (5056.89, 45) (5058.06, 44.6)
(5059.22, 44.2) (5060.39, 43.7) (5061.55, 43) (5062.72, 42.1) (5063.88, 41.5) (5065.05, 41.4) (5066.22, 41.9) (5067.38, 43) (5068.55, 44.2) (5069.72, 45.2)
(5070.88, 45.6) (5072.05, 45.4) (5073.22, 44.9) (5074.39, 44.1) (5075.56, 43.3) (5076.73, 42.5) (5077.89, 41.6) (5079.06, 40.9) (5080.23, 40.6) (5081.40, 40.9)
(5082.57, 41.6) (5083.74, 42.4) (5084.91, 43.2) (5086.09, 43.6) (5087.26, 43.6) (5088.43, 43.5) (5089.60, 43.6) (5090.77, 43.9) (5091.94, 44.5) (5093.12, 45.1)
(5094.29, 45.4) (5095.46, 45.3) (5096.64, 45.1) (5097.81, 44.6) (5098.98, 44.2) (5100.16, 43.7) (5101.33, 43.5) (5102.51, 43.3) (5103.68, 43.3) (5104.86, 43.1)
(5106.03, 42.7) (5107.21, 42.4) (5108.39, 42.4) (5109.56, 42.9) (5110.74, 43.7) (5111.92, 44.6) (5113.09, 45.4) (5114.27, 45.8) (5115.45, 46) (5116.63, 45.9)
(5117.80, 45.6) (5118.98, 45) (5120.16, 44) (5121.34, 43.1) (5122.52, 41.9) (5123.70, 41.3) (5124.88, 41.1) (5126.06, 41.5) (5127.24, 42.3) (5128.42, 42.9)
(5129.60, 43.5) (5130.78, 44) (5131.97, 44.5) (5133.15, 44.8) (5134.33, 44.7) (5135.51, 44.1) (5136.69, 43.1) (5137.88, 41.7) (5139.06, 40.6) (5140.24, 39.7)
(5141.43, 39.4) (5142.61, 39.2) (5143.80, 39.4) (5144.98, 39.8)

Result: 1.00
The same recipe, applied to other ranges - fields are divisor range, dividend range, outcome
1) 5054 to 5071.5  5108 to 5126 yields 1.00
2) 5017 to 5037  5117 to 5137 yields 1.02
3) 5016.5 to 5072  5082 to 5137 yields 1.01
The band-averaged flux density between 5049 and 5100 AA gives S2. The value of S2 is 43.8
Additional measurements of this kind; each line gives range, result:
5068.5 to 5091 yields 43.2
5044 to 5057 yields 45.7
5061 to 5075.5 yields 43.5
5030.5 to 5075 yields 43.9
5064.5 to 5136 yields 43.6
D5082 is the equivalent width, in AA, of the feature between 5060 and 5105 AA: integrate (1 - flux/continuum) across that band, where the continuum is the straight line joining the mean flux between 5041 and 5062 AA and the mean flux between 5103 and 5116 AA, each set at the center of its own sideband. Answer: 1.0 AA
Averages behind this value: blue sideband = 44.9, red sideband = 43.8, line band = 43.4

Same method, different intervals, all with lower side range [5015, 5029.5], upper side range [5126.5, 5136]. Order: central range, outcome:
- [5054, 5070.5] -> -0.3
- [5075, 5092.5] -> 0.2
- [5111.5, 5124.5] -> -0.2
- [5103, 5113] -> 0.1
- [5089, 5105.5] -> -0.3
